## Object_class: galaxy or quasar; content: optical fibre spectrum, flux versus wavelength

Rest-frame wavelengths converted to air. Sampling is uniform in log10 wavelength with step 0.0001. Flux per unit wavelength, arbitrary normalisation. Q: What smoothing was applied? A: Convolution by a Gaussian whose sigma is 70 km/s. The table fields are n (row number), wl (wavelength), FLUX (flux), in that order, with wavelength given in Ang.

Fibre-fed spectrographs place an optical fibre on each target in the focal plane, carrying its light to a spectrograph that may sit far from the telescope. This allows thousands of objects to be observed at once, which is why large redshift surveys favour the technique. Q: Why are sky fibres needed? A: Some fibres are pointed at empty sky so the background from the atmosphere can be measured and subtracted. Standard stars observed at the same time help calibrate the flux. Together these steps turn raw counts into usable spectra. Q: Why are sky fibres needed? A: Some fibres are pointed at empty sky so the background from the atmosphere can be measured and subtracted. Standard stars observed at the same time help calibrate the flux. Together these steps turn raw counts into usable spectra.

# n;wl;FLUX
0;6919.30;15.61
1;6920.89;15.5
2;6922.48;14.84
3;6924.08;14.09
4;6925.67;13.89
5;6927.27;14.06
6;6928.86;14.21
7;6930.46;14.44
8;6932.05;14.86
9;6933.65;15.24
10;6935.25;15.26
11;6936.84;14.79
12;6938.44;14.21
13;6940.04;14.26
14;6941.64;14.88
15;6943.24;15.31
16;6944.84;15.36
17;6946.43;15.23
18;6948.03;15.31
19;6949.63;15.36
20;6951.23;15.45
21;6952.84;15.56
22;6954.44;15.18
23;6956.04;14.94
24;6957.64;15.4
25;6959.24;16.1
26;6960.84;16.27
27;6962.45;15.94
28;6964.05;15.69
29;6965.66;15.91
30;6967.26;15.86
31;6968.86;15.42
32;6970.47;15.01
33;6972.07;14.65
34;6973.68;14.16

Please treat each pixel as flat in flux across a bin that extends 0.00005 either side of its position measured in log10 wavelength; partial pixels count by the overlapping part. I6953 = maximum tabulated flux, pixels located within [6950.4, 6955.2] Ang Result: 15.56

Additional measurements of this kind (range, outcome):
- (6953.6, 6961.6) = 16.27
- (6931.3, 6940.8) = 15.26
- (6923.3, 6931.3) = 14.44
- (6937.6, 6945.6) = 15.36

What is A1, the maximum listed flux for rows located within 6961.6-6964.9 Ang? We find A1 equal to 15.94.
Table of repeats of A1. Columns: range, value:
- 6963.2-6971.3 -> 15.91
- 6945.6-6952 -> 15.45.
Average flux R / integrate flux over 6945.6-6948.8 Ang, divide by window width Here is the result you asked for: 15.3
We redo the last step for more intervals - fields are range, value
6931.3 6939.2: 14.9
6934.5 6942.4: 14.7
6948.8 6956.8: 15.3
